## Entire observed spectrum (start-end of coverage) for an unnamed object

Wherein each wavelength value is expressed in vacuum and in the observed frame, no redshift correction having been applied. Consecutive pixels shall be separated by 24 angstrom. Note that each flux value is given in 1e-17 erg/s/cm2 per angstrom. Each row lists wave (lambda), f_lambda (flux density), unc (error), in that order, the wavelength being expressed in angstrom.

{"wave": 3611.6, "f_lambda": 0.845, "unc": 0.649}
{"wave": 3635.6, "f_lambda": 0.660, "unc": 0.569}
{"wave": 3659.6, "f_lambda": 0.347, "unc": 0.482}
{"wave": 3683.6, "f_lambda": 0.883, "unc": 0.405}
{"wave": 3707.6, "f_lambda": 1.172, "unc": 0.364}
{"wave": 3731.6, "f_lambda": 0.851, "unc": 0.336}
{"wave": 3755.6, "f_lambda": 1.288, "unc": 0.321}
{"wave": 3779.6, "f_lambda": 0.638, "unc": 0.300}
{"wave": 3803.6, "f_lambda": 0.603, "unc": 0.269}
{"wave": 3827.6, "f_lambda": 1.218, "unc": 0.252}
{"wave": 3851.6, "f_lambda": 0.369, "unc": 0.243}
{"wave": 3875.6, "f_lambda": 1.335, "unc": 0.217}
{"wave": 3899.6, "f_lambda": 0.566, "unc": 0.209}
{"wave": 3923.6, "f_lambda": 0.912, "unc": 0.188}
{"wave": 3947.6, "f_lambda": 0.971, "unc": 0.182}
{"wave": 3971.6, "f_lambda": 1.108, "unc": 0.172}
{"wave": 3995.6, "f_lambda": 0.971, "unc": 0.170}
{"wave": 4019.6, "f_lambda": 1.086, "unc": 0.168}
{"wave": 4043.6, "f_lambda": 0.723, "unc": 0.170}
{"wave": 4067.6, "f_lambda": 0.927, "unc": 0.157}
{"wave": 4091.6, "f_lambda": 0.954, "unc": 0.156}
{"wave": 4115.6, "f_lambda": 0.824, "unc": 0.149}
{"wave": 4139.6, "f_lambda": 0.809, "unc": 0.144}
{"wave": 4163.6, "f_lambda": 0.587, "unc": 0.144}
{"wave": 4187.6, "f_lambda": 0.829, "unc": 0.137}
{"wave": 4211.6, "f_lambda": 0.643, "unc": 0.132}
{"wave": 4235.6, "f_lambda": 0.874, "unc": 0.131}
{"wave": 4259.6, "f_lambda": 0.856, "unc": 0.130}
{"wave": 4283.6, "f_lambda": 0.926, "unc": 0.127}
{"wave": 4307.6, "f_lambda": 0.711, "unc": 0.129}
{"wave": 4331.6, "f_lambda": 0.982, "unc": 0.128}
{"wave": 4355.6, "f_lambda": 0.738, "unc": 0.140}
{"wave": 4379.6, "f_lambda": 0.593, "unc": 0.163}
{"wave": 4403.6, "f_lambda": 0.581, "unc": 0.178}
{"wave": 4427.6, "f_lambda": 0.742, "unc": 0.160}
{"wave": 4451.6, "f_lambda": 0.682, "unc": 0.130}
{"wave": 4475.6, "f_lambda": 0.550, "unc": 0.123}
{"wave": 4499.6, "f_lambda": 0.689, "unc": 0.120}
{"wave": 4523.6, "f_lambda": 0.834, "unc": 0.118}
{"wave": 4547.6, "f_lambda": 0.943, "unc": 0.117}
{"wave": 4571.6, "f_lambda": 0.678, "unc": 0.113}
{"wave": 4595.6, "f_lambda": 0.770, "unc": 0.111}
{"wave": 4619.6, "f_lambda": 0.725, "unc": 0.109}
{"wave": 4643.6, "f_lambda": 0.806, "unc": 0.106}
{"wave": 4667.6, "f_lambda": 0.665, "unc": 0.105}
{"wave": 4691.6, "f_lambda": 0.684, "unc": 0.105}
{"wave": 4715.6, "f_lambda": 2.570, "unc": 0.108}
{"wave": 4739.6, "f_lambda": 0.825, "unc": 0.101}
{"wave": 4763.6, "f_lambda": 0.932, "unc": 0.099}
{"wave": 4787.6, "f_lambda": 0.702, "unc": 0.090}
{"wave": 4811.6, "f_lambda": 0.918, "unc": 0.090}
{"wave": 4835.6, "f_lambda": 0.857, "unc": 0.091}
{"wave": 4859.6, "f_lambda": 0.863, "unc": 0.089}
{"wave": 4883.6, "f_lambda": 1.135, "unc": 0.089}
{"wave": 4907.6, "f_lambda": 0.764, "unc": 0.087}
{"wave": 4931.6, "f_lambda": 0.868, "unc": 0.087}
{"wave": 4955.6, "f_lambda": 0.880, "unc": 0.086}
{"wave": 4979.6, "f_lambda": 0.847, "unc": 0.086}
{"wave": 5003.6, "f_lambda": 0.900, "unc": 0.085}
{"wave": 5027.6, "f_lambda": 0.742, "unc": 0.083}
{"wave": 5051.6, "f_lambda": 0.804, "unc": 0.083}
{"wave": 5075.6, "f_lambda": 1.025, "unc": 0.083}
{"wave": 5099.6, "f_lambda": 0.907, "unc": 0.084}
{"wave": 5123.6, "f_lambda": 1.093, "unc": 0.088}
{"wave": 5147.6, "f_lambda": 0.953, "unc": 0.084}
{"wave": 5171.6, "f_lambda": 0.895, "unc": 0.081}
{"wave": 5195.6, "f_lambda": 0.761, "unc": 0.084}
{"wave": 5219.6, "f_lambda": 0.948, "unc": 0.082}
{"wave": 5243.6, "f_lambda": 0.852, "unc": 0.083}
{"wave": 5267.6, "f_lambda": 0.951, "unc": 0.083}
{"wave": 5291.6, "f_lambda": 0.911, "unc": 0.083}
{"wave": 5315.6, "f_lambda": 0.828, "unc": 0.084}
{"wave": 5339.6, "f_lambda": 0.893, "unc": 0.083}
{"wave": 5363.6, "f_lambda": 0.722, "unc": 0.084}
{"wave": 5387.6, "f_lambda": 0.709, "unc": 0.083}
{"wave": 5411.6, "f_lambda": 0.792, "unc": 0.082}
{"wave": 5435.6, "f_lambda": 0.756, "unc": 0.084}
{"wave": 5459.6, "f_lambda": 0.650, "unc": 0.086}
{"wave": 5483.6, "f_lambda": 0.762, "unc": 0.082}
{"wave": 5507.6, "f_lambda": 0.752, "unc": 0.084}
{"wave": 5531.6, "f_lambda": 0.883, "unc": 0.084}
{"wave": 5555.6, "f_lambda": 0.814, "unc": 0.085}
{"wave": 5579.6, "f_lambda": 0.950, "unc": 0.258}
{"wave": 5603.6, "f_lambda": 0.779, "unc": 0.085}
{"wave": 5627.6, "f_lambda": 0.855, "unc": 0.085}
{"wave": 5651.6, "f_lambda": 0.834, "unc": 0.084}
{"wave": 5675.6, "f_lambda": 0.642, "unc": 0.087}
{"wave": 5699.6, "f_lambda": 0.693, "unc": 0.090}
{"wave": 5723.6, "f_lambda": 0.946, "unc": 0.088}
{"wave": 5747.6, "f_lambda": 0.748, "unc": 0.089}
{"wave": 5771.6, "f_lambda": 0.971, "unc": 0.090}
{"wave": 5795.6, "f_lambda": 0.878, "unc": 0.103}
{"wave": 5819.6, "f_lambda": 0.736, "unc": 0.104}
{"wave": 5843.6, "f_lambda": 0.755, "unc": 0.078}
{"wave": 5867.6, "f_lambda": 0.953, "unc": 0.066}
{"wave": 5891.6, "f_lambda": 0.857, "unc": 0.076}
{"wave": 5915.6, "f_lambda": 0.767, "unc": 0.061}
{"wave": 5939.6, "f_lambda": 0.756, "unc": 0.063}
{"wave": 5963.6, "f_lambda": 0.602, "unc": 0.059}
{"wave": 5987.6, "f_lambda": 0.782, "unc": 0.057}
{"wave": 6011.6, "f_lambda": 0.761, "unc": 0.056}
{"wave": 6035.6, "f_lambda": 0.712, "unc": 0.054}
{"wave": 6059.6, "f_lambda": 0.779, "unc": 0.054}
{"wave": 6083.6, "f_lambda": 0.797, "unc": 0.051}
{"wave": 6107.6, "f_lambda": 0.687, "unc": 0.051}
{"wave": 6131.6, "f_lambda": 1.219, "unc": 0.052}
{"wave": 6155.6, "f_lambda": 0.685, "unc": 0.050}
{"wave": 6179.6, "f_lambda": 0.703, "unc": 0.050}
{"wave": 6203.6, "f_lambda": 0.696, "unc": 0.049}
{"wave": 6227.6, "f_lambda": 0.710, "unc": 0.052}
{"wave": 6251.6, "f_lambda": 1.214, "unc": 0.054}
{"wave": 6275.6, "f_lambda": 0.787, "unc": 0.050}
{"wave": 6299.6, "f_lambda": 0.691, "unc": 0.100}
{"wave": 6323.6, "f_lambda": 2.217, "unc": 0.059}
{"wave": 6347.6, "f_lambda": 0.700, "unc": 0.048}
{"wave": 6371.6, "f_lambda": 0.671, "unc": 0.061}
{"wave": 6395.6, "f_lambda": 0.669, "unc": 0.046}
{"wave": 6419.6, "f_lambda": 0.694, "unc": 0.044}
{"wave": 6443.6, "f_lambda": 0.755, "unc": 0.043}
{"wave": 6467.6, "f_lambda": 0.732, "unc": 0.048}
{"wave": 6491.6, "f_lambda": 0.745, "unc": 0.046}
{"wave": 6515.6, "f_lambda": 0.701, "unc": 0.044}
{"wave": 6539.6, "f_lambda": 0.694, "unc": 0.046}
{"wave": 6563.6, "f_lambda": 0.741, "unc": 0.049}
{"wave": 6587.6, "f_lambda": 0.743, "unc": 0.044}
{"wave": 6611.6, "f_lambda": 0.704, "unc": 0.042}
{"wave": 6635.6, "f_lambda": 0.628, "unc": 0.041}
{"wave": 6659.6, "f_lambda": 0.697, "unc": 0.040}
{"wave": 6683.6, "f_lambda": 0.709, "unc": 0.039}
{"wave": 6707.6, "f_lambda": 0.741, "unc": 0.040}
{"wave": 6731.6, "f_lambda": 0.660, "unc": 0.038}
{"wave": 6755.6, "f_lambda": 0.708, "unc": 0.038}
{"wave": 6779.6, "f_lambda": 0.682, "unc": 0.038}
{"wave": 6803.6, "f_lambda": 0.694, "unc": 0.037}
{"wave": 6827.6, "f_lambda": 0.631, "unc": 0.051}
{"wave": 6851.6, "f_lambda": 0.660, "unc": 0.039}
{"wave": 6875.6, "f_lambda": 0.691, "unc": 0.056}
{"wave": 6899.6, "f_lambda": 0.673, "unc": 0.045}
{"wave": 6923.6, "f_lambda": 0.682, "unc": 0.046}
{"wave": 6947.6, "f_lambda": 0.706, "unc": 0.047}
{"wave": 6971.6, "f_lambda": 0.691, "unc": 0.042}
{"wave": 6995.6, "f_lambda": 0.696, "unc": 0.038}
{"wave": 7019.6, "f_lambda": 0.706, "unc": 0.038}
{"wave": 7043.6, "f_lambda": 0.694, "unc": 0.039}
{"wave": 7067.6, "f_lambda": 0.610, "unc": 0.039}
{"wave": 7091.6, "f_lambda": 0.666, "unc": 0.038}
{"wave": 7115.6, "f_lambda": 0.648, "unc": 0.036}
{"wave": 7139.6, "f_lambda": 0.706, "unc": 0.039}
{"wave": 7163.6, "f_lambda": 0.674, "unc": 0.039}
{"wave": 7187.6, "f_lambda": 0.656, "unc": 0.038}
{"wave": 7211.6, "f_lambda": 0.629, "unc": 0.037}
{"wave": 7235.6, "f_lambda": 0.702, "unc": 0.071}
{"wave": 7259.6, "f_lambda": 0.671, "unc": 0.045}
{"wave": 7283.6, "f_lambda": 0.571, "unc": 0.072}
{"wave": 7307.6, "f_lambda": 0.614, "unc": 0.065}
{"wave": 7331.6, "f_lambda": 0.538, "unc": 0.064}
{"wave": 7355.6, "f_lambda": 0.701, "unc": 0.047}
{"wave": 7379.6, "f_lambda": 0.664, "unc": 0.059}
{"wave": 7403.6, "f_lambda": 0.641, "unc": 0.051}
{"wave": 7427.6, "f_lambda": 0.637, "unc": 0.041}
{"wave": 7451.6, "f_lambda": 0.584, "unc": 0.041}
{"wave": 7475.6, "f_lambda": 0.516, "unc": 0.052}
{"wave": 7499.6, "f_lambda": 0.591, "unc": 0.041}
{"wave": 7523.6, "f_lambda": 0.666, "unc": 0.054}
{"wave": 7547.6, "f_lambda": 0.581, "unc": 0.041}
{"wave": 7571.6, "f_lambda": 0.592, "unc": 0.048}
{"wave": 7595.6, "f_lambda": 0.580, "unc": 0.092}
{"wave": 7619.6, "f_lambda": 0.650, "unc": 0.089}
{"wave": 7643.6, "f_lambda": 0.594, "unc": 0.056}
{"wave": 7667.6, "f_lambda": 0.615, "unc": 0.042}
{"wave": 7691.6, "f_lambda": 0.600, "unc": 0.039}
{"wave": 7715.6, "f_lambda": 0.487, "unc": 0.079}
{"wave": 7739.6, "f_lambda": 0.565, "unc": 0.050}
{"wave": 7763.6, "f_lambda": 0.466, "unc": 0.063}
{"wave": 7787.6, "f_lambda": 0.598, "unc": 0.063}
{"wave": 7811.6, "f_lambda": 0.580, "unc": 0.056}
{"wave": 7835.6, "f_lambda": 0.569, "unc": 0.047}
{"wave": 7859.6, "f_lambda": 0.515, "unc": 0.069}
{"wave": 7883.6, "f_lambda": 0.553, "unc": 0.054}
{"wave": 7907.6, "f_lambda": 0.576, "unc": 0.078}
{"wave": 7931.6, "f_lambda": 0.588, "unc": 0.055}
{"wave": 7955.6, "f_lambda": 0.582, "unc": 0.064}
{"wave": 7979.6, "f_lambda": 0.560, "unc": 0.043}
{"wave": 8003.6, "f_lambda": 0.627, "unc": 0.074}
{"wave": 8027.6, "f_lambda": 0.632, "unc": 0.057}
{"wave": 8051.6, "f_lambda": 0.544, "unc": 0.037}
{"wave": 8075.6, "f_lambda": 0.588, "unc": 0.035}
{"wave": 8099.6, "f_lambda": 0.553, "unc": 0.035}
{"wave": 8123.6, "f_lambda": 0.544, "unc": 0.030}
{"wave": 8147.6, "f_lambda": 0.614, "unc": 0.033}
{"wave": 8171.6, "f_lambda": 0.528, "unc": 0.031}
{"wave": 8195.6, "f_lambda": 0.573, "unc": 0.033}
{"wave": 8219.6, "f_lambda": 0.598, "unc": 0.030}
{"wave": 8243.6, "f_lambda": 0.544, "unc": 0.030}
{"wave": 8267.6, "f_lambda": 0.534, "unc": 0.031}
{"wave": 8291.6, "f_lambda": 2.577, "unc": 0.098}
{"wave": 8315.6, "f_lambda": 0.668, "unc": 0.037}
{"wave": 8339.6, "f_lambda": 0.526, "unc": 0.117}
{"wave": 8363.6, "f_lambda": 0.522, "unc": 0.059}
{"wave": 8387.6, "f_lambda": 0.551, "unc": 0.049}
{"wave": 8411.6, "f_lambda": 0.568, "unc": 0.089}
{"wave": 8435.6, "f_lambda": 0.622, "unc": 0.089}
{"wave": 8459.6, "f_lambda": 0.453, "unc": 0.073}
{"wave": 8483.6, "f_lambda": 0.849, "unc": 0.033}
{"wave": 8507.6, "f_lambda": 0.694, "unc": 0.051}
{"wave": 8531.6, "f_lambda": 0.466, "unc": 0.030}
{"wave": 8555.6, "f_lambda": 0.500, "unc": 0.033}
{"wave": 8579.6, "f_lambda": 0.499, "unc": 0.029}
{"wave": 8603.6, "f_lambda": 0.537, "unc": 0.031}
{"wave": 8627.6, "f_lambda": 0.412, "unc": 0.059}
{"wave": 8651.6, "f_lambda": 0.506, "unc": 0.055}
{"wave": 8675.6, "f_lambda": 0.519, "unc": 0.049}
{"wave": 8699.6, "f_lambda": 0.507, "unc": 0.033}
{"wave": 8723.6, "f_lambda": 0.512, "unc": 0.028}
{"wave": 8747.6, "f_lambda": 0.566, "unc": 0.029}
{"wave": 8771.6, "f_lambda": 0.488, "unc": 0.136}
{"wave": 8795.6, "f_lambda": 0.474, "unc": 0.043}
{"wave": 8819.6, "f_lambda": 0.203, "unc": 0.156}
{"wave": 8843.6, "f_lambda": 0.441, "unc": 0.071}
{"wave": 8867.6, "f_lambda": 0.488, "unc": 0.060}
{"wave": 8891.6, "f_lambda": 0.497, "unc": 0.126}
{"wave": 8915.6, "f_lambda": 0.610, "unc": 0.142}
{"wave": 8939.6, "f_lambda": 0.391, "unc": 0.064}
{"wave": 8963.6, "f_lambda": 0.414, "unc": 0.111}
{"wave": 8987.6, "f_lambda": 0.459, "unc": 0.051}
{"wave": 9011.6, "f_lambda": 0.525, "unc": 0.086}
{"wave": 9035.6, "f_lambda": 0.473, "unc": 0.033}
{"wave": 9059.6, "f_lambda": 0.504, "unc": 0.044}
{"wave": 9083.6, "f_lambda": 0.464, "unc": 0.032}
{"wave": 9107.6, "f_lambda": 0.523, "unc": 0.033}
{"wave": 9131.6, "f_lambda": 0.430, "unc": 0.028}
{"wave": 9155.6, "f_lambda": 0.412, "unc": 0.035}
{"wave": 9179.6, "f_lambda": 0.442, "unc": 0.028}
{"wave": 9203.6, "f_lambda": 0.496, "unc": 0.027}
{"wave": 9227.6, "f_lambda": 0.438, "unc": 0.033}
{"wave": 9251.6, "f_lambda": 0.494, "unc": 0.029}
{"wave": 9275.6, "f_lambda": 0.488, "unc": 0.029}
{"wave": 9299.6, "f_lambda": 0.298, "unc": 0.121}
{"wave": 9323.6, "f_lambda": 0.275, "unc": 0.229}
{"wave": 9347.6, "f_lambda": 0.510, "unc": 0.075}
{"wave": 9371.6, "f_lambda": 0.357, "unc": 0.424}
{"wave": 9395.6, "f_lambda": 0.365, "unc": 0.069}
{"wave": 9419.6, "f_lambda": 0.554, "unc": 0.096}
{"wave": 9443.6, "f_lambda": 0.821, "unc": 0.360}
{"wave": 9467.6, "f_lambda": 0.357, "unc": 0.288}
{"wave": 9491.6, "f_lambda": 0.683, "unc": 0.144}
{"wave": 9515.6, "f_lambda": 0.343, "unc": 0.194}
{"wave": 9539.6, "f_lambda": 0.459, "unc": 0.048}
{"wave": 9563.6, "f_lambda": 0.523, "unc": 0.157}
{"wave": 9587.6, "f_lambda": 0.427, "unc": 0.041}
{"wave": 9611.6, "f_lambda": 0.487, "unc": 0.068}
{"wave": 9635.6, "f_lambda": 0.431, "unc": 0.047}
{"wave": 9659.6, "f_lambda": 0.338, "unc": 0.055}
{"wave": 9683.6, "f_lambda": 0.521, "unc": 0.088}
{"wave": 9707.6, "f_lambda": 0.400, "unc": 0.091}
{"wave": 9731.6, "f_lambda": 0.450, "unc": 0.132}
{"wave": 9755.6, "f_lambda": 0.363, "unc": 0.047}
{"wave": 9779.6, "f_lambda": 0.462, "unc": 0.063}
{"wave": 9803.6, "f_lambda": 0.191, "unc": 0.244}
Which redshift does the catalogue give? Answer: 0.26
